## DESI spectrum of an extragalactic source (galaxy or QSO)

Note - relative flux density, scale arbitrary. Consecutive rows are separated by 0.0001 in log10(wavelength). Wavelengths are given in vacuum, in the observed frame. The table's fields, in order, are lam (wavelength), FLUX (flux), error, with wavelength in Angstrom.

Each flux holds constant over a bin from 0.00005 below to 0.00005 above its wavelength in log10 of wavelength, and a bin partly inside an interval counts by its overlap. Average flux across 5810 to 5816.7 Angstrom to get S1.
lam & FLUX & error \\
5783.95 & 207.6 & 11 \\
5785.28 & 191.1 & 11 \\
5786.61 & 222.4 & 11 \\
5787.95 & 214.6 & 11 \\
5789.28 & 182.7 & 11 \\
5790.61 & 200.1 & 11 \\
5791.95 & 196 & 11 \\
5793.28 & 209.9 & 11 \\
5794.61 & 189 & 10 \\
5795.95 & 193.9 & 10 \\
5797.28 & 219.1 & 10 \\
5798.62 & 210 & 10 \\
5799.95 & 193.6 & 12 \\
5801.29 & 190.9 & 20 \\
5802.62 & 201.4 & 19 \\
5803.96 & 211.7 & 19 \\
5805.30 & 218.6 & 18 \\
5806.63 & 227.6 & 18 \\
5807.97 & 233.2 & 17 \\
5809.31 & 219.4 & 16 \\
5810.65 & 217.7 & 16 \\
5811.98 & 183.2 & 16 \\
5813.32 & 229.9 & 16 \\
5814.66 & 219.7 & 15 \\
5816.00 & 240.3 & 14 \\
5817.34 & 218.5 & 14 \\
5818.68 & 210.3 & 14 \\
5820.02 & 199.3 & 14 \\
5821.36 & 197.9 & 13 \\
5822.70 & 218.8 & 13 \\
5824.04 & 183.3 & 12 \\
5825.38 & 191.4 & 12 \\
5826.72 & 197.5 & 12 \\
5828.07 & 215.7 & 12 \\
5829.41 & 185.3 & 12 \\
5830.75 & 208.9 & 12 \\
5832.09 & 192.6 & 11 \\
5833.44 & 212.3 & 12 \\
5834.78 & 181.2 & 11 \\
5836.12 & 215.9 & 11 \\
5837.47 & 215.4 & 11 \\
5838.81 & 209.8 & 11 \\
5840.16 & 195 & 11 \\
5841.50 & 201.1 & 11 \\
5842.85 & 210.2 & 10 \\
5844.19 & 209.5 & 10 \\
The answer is 218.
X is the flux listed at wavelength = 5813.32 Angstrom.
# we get 229.9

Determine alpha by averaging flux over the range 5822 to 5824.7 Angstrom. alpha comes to 201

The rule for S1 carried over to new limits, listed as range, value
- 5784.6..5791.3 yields 202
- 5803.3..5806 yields 216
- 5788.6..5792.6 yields 193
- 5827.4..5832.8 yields 201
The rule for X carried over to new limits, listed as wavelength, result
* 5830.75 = 208.9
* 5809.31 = 219.4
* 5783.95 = 207.6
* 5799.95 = 193.6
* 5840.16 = 195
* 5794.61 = 189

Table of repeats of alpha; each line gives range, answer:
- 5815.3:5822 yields 213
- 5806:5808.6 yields 230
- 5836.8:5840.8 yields 207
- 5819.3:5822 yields 199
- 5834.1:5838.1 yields 204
